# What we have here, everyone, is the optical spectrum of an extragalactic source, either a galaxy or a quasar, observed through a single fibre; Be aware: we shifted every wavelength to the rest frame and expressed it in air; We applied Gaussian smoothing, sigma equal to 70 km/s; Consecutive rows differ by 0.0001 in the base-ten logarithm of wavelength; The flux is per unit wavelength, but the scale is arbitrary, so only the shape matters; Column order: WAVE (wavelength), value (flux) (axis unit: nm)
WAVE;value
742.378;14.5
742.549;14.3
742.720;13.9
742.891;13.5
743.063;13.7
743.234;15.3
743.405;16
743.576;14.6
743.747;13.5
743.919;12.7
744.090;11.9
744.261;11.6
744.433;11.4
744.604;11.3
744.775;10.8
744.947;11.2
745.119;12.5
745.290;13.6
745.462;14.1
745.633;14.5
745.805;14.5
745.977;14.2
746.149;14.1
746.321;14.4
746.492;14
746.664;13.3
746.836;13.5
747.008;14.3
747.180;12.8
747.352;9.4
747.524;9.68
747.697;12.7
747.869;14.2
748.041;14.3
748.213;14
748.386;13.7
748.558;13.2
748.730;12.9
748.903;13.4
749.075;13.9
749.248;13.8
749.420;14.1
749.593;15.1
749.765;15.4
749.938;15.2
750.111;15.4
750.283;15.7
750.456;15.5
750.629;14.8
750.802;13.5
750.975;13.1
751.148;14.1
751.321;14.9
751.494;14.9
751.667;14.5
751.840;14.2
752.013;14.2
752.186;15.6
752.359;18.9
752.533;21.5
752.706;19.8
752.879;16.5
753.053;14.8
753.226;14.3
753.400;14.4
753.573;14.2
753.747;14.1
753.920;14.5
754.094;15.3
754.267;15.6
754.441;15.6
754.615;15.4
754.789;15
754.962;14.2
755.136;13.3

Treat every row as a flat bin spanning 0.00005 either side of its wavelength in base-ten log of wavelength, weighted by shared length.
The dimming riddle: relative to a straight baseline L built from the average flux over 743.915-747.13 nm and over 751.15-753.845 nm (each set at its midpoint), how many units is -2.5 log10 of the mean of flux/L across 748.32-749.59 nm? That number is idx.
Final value 0.05 mag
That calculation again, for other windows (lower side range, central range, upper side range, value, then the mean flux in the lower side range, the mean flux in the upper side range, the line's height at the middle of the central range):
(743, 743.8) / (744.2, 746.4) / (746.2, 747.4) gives 0.07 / 14.7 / 13.3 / 13.9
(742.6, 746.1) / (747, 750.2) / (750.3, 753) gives 0.09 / 13.3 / 15.7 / 14.7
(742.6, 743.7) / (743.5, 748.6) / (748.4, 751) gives 0.11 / 14.5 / 14.3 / 14.4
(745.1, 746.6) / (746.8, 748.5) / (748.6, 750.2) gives 0.11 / 14.1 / 14.3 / 14.2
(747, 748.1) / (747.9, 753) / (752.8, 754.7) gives -0.11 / 12.3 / 15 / 13.5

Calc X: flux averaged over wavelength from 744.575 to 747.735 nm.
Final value 12.9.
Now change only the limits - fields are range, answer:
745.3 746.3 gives 14.2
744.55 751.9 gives 13.7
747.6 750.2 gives 14.1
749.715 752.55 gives 15.2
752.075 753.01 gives 18.2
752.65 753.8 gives 15.4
